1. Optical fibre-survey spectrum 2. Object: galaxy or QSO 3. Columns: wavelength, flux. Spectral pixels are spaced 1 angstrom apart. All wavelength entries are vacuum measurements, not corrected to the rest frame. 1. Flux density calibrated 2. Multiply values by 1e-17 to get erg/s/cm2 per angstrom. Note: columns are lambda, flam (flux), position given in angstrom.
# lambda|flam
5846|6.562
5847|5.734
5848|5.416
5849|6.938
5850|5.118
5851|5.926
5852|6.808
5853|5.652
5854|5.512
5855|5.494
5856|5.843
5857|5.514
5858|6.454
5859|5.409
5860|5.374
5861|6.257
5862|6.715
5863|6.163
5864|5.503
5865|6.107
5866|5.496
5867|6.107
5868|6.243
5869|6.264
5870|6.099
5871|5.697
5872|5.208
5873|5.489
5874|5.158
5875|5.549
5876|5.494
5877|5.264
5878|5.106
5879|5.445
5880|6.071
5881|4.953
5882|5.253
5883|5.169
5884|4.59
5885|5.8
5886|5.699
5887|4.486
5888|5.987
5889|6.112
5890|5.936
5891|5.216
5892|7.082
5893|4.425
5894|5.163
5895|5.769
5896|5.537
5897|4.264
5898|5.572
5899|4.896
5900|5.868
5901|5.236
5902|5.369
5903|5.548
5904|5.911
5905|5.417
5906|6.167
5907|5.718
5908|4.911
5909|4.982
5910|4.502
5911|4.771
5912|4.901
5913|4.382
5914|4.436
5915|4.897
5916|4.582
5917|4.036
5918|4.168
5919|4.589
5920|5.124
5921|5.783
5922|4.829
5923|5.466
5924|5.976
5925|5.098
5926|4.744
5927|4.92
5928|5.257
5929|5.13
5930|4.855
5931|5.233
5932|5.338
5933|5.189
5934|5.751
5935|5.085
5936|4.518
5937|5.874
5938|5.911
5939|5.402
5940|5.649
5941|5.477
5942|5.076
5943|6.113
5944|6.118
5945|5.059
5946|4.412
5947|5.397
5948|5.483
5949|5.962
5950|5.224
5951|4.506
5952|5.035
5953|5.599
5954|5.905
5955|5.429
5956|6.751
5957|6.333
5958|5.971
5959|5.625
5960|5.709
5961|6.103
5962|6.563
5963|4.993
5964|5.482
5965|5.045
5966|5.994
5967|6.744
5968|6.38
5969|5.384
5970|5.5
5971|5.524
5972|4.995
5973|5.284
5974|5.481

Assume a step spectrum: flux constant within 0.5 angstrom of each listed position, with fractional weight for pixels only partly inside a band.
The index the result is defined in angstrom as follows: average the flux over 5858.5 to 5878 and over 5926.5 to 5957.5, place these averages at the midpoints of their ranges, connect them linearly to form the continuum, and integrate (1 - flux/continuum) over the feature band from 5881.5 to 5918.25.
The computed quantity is 2.58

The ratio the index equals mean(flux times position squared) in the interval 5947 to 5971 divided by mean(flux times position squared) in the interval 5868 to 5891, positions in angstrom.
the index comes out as 1.1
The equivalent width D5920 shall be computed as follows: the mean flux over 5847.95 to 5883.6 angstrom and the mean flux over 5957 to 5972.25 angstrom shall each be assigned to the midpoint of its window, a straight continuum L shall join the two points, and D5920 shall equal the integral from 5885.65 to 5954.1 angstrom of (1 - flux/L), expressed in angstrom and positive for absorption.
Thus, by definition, 5.9 angstrom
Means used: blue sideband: 5.73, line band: 5.26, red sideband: 5.77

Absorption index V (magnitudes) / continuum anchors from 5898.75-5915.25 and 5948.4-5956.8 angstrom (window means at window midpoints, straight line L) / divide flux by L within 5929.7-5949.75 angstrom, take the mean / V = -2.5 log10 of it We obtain 0.01 mag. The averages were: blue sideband 5.18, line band 5.4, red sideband 5.58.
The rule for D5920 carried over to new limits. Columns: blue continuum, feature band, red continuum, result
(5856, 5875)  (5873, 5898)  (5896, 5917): 0.3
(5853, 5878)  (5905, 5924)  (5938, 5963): 2.4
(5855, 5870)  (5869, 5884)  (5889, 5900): 0.8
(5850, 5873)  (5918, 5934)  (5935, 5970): 1.5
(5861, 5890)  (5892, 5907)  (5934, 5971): 0.5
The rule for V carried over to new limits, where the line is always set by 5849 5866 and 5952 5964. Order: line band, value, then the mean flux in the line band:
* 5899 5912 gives 0.10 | 5.33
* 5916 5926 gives 0.18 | 4.97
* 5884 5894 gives 0.06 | 5.56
